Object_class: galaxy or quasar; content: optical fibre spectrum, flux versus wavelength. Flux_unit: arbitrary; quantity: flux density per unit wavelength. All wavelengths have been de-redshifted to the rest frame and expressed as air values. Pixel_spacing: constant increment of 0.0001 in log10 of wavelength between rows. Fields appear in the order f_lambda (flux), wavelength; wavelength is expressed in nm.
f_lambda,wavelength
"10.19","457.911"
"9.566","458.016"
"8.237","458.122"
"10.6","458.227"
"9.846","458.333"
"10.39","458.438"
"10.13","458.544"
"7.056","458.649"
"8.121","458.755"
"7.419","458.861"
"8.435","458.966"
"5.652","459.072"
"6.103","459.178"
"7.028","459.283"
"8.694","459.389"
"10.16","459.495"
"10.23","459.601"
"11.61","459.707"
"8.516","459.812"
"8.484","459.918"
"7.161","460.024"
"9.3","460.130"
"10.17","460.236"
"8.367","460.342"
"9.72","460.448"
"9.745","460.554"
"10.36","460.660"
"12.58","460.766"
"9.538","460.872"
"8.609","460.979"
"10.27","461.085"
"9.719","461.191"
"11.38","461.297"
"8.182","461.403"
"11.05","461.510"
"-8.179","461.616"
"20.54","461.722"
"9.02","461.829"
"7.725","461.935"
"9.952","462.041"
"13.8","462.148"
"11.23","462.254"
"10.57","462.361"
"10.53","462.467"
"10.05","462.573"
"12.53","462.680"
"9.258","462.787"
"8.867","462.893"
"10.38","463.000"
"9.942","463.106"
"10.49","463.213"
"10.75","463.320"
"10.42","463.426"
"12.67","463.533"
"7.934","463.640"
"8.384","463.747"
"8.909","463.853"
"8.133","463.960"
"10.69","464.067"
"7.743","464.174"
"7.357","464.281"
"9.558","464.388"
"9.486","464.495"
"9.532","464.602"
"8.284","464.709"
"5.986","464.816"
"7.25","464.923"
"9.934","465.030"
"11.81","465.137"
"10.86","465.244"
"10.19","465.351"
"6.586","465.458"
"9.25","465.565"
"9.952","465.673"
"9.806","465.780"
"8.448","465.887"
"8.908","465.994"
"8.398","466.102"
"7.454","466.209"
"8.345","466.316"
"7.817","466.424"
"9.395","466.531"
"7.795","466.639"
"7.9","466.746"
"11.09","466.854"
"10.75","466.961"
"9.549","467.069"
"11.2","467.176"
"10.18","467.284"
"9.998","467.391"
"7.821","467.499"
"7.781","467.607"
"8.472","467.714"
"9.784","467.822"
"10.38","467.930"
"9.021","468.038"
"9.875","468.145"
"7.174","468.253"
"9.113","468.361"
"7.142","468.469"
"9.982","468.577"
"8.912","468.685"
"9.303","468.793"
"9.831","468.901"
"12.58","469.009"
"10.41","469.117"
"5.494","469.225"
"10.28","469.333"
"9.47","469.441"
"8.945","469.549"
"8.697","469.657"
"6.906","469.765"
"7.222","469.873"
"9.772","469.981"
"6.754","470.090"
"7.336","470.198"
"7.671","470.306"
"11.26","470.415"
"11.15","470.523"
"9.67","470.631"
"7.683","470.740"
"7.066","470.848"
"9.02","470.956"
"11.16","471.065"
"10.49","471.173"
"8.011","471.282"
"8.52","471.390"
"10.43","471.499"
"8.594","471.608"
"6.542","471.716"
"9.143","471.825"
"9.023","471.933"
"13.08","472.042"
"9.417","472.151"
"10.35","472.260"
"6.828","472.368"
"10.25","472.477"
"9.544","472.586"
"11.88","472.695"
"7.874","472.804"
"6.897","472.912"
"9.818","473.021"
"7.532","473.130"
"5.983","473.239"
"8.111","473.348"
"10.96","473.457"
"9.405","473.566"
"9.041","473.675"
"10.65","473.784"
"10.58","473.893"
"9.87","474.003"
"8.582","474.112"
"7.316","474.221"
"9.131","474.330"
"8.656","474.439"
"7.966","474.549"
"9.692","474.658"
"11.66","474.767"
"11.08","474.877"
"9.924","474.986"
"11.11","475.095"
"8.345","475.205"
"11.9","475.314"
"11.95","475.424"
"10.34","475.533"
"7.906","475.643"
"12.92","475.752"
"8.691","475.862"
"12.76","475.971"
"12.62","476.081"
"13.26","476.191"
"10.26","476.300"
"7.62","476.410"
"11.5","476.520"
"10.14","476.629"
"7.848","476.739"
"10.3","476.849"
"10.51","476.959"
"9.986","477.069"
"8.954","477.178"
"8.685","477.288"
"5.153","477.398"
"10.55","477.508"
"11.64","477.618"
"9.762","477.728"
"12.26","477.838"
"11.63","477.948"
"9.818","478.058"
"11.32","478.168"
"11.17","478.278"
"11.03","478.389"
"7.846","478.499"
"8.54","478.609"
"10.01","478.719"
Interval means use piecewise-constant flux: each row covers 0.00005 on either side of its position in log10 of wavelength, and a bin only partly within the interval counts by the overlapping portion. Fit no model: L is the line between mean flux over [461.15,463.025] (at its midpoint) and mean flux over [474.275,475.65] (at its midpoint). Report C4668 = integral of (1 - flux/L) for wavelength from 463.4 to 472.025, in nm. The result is 0.76 nm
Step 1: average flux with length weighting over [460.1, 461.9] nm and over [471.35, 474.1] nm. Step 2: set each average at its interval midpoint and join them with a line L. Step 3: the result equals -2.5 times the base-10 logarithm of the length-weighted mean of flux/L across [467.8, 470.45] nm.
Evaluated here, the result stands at 0.04 mag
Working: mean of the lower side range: 9.42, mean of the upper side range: 9.2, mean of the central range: 8.9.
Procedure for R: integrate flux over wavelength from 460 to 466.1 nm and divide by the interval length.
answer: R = 9.5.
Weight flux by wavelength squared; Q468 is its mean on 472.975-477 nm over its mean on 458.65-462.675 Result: 1.14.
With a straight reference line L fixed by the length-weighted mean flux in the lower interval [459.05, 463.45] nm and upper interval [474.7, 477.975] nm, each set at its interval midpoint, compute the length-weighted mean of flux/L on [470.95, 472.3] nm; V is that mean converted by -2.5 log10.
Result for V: 0.06 mag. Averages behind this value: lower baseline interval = 9.56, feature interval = 9.52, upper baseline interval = 10.4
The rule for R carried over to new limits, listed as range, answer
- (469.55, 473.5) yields 8.9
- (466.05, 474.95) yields 9.1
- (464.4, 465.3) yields 9.17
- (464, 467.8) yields 9.02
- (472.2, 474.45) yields 9.02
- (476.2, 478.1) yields 9.89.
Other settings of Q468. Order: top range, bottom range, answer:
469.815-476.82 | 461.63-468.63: 1.04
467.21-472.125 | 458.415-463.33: 1.00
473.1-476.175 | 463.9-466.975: 1.15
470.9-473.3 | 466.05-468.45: 1.03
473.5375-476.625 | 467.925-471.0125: 1.17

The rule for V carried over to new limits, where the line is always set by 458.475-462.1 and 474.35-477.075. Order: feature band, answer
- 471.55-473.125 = 0.10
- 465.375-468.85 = 0.06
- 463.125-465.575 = 0.01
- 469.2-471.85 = 0.13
